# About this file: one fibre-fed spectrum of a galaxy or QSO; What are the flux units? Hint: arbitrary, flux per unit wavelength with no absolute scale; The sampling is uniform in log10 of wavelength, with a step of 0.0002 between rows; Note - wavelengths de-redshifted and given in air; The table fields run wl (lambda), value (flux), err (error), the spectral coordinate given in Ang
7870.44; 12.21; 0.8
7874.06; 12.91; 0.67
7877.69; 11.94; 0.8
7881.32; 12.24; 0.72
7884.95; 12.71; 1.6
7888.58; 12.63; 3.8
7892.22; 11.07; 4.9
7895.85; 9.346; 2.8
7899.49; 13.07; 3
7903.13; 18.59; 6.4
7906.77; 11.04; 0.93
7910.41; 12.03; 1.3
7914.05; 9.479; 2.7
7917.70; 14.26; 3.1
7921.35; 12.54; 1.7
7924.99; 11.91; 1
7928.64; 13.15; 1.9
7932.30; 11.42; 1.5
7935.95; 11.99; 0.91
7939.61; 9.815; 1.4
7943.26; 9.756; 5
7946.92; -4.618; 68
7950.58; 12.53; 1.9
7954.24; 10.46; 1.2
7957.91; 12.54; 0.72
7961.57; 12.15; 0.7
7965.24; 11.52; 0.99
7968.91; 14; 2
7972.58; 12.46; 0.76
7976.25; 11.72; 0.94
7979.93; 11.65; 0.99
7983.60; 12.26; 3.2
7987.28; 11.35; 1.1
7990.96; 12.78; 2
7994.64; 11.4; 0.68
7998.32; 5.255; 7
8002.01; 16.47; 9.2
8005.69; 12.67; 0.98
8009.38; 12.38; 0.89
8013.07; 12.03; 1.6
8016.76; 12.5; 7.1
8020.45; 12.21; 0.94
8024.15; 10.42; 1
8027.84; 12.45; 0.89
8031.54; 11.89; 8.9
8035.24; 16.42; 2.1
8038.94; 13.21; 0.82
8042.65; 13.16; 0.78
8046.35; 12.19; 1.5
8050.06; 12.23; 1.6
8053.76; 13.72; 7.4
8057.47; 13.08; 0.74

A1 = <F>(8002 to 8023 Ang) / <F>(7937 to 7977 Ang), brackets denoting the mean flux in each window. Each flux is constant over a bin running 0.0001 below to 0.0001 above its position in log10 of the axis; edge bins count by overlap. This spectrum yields 1.24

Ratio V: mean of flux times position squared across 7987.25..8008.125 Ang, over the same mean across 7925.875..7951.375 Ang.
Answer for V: 1.30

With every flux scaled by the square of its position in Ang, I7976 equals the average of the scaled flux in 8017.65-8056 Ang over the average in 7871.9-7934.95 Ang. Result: 1.07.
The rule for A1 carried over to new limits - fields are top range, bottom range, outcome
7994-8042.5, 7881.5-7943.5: 1.02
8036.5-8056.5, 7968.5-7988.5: 1.07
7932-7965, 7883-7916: 0.78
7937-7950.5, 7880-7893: 0.52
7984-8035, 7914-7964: 1.13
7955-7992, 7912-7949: 1.22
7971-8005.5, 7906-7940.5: 0.99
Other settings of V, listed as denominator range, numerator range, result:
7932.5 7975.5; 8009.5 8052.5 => 1.25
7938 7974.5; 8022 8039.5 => 1.30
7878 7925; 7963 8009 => 0.99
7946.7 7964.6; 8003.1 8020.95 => 1.27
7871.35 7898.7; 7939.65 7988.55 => 0.91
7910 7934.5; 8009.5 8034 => 1.02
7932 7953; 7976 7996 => 1.44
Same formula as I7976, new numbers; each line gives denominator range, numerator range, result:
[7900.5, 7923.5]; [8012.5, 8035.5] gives 0.98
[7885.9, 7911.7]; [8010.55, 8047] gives 1.04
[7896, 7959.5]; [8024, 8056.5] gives 1.20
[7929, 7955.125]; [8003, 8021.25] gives 1.43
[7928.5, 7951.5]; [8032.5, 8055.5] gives 1.58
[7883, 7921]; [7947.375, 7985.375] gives 0.94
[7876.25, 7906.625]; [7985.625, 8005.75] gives 0.94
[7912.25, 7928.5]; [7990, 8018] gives 1.00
